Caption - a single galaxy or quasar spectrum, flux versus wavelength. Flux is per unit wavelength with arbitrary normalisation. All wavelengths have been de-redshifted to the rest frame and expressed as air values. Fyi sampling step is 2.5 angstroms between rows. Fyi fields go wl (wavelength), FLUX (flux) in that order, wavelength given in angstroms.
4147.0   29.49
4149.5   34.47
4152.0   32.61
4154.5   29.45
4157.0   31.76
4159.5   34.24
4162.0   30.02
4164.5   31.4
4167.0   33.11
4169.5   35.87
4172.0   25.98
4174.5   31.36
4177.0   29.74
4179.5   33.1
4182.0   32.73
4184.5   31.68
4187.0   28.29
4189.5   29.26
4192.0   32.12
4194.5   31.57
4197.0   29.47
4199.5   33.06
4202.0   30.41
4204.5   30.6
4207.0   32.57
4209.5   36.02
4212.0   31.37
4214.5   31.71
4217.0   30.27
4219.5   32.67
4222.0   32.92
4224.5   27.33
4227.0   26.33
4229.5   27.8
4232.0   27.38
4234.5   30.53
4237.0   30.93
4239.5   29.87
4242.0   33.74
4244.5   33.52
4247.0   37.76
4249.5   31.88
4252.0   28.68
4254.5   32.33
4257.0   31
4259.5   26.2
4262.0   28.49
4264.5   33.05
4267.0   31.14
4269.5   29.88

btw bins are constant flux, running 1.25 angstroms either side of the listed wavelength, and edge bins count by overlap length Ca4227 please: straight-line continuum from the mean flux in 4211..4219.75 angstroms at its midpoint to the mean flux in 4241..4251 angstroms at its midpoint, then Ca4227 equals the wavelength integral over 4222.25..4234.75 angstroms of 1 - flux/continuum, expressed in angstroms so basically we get 1.7 angstroms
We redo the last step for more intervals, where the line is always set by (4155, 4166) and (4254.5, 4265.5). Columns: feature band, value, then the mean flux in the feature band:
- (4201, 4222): -0.8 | 32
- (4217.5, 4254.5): -0.6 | 30.9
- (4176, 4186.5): -0.1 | 31.6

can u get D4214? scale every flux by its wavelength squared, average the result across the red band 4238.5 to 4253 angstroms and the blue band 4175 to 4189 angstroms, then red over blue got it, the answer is 1.1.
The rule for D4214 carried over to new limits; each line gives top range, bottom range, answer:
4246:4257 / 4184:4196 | 1.09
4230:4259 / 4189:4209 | 1.02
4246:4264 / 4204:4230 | 1.02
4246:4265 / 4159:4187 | 1.02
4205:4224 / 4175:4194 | 1.05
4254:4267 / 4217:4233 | 1.05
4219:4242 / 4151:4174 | 0.97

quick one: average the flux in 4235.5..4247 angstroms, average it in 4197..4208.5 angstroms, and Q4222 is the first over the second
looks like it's 1.03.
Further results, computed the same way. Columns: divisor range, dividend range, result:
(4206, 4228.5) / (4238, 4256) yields 1.04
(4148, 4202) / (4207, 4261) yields 0.99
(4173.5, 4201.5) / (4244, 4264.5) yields 1.00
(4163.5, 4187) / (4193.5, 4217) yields 1.01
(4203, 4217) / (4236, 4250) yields 1.03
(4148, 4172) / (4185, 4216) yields 0.97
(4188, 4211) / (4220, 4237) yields 0.92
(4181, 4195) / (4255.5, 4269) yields 0.97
